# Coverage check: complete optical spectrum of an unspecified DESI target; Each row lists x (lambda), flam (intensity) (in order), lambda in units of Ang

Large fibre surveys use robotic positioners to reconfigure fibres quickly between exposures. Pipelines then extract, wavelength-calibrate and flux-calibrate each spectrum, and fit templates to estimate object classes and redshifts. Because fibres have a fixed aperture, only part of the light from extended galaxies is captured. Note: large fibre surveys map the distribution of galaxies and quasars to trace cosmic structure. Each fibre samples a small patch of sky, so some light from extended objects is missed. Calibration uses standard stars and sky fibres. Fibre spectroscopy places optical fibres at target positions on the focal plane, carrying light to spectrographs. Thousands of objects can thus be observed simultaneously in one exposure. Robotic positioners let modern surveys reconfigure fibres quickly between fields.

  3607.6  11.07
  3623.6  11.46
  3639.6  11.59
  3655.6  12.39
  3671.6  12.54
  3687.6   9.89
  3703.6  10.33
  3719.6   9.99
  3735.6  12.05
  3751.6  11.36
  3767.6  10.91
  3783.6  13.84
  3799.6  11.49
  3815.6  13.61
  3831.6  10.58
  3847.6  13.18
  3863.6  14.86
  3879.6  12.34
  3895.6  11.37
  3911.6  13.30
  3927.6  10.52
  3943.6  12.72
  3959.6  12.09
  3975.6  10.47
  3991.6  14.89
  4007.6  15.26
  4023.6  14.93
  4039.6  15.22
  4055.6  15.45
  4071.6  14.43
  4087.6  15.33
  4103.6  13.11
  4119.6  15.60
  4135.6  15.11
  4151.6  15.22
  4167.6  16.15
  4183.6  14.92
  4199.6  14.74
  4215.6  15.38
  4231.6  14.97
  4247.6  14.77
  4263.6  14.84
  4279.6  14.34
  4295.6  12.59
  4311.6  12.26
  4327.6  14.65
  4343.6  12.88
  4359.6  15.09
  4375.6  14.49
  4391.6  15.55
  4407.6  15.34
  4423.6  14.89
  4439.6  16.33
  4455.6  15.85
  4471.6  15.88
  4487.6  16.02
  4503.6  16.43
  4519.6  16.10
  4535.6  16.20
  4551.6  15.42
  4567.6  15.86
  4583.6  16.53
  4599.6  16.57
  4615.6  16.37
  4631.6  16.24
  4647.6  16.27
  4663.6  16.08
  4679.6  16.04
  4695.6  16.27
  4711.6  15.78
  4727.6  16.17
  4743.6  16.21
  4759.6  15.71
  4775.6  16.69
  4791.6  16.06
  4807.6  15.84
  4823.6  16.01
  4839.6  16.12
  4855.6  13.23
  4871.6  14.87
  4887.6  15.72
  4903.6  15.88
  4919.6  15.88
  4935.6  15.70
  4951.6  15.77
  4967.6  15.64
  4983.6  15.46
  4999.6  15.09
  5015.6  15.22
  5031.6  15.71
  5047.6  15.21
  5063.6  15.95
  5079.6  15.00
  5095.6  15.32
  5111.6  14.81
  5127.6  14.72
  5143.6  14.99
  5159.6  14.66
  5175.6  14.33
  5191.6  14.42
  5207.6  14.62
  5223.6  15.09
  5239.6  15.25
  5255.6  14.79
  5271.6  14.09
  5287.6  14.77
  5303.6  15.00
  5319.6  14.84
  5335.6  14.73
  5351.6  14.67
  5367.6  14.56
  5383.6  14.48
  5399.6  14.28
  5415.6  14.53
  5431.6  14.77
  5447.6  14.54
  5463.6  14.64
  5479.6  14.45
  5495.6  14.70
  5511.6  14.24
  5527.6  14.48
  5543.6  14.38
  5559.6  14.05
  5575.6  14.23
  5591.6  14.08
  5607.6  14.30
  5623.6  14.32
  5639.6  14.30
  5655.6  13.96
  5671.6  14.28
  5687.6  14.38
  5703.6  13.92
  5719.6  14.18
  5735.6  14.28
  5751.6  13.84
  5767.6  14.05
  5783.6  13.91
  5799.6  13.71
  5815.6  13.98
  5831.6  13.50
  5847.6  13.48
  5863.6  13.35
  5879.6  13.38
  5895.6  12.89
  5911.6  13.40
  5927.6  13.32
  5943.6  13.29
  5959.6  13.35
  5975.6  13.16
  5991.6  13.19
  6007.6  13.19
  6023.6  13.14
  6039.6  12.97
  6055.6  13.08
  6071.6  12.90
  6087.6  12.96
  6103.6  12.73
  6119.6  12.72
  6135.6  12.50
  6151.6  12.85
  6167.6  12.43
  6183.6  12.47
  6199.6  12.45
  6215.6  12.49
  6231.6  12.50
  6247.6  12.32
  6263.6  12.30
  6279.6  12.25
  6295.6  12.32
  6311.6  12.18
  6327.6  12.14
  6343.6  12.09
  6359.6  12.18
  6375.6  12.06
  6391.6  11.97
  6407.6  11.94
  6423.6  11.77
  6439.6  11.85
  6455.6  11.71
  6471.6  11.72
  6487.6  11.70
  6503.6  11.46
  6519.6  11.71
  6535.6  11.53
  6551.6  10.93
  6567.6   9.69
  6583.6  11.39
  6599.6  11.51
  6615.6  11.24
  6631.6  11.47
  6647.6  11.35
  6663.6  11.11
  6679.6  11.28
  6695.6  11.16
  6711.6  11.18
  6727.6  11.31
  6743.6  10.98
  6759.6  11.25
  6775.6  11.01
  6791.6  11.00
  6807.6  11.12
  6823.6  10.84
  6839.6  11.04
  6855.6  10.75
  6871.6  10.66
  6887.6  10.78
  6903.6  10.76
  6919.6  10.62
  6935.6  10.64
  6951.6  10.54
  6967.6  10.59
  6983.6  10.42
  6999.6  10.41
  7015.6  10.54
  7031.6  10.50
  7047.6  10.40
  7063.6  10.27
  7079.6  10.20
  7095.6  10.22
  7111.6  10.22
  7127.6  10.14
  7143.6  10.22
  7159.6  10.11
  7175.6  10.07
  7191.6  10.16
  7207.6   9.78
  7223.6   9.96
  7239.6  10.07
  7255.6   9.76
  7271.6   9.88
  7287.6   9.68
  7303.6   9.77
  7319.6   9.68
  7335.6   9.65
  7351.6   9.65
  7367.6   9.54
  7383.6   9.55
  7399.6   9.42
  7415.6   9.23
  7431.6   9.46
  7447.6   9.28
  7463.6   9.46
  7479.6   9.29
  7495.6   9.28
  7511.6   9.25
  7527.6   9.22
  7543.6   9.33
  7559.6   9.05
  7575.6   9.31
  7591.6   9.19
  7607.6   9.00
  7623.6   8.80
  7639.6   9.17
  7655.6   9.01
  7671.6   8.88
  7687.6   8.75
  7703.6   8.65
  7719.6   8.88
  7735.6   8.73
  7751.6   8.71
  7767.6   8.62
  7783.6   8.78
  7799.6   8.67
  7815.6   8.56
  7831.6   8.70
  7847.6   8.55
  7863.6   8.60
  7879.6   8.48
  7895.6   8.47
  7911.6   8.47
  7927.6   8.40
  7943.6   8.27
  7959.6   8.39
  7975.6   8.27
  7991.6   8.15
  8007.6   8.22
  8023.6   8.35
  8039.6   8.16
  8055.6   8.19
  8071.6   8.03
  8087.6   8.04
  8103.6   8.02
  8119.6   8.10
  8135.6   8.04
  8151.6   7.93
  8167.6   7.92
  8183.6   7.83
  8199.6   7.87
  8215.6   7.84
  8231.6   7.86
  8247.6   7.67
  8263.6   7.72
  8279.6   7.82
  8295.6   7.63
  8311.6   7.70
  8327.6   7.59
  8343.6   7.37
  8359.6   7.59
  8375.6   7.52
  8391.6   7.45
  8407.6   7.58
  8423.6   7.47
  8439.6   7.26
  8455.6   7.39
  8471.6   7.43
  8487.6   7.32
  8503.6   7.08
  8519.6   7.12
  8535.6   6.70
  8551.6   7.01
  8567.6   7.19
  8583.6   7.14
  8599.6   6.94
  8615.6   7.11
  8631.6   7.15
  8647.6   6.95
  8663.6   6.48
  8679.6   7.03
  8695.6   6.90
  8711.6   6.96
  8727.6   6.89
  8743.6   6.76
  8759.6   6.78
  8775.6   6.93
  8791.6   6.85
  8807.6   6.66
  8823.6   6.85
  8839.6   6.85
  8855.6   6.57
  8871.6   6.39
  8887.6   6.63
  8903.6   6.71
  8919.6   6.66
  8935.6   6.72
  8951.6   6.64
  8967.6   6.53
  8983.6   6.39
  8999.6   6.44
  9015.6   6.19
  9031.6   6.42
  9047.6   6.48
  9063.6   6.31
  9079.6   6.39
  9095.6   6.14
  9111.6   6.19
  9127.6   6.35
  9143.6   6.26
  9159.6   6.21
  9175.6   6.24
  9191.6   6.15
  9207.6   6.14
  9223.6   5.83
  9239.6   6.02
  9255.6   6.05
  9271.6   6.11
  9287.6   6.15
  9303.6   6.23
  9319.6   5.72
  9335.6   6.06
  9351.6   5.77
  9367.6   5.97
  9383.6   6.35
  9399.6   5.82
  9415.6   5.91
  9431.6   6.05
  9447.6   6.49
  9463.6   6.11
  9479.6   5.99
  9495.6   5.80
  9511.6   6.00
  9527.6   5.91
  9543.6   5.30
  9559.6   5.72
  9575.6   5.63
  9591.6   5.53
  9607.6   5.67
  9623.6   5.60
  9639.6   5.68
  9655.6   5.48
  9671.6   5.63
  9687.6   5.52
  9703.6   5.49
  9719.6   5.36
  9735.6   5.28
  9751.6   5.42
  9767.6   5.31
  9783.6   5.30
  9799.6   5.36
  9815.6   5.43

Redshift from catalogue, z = 0.000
